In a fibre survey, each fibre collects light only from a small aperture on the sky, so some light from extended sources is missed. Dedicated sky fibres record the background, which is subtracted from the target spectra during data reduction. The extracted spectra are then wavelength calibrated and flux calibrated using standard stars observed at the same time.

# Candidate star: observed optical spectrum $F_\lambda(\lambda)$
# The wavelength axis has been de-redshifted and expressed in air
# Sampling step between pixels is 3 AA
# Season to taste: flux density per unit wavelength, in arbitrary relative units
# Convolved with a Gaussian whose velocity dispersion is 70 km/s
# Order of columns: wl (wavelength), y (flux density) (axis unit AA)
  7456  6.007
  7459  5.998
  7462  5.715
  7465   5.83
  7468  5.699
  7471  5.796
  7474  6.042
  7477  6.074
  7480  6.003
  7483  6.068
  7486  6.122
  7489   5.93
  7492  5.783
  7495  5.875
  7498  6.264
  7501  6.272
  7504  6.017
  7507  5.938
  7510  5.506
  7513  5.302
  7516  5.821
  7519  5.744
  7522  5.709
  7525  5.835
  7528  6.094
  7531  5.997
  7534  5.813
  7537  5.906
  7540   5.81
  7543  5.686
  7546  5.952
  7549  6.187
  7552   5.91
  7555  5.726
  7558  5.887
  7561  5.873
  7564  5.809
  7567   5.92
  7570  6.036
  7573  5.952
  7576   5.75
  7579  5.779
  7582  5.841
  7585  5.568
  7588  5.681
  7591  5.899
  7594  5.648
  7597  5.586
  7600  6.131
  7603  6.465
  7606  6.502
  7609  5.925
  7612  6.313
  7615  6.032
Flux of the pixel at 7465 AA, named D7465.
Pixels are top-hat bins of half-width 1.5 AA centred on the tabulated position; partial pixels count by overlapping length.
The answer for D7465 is 5.83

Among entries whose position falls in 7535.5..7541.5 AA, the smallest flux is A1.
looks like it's 5.81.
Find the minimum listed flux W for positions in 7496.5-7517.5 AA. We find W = 5.302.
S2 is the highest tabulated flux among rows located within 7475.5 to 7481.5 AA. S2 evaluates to 6.074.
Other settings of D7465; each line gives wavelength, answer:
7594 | 5.648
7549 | 6.187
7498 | 6.264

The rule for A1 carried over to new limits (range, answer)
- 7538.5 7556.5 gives 5.686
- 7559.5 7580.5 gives 5.75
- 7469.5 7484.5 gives 5.796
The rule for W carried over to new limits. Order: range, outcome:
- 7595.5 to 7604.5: 5.586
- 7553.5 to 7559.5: 5.726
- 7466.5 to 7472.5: 5.699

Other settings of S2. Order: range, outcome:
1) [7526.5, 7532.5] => 6.094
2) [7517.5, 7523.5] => 5.744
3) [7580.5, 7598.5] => 5.899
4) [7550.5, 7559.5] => 5.91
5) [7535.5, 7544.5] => 5.906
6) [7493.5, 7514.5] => 6.272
